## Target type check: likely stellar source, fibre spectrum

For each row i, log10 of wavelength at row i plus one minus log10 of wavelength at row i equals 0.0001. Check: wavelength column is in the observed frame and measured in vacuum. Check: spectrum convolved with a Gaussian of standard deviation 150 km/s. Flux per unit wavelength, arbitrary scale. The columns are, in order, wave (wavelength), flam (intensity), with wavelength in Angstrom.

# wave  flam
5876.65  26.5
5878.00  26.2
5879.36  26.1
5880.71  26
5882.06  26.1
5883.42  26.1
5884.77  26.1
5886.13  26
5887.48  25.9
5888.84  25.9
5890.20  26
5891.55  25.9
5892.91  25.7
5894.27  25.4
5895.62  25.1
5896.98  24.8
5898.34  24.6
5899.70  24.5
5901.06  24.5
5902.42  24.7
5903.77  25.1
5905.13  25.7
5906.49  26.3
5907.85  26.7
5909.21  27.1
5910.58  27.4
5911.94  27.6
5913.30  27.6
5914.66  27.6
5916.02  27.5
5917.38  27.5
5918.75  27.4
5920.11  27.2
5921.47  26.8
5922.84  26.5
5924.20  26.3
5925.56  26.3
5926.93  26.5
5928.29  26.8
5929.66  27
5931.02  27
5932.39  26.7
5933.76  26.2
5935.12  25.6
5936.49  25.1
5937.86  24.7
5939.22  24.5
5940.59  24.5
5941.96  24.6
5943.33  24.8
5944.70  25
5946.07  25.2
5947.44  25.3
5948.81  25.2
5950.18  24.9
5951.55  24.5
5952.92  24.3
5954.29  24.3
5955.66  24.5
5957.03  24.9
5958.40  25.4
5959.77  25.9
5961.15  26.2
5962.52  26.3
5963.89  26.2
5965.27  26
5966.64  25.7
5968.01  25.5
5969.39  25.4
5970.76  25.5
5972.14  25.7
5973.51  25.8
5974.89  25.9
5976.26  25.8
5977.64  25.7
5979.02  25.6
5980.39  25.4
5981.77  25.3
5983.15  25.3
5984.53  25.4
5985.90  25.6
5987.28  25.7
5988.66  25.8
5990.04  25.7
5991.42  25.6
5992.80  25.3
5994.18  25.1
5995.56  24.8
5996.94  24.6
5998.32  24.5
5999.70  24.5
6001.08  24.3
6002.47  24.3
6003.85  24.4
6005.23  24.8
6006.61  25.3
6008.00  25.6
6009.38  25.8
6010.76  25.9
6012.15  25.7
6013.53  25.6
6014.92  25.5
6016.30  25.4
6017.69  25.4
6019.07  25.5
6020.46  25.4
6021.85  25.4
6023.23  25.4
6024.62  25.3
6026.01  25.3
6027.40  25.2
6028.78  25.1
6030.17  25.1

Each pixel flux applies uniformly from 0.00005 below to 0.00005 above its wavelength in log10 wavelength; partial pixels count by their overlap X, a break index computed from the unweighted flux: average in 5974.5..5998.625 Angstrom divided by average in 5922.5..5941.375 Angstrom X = 1.0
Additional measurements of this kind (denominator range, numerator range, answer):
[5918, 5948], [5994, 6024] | 0.97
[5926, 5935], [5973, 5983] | 0.96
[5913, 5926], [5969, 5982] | 0.95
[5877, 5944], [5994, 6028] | 0.97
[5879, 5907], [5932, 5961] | 0.98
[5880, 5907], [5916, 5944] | 1.02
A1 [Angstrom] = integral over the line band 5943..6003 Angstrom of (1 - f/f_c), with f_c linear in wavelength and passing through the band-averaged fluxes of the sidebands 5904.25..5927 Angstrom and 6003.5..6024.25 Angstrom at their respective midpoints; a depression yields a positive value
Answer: 1.74 Angstrom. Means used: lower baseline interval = 26.9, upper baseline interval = 25.4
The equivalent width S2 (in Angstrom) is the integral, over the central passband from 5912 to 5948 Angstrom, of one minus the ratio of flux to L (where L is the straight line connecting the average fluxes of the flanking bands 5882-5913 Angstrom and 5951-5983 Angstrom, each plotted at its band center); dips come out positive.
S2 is -0.75 Angstrom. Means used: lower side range 25.8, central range 26.2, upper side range 25.5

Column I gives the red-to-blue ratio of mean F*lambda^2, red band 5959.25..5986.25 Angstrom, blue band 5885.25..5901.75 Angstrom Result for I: 1.0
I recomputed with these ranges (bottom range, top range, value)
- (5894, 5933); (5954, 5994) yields 0.99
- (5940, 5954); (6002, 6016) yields 1.04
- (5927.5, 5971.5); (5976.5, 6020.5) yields 1.01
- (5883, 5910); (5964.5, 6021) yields 1.02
